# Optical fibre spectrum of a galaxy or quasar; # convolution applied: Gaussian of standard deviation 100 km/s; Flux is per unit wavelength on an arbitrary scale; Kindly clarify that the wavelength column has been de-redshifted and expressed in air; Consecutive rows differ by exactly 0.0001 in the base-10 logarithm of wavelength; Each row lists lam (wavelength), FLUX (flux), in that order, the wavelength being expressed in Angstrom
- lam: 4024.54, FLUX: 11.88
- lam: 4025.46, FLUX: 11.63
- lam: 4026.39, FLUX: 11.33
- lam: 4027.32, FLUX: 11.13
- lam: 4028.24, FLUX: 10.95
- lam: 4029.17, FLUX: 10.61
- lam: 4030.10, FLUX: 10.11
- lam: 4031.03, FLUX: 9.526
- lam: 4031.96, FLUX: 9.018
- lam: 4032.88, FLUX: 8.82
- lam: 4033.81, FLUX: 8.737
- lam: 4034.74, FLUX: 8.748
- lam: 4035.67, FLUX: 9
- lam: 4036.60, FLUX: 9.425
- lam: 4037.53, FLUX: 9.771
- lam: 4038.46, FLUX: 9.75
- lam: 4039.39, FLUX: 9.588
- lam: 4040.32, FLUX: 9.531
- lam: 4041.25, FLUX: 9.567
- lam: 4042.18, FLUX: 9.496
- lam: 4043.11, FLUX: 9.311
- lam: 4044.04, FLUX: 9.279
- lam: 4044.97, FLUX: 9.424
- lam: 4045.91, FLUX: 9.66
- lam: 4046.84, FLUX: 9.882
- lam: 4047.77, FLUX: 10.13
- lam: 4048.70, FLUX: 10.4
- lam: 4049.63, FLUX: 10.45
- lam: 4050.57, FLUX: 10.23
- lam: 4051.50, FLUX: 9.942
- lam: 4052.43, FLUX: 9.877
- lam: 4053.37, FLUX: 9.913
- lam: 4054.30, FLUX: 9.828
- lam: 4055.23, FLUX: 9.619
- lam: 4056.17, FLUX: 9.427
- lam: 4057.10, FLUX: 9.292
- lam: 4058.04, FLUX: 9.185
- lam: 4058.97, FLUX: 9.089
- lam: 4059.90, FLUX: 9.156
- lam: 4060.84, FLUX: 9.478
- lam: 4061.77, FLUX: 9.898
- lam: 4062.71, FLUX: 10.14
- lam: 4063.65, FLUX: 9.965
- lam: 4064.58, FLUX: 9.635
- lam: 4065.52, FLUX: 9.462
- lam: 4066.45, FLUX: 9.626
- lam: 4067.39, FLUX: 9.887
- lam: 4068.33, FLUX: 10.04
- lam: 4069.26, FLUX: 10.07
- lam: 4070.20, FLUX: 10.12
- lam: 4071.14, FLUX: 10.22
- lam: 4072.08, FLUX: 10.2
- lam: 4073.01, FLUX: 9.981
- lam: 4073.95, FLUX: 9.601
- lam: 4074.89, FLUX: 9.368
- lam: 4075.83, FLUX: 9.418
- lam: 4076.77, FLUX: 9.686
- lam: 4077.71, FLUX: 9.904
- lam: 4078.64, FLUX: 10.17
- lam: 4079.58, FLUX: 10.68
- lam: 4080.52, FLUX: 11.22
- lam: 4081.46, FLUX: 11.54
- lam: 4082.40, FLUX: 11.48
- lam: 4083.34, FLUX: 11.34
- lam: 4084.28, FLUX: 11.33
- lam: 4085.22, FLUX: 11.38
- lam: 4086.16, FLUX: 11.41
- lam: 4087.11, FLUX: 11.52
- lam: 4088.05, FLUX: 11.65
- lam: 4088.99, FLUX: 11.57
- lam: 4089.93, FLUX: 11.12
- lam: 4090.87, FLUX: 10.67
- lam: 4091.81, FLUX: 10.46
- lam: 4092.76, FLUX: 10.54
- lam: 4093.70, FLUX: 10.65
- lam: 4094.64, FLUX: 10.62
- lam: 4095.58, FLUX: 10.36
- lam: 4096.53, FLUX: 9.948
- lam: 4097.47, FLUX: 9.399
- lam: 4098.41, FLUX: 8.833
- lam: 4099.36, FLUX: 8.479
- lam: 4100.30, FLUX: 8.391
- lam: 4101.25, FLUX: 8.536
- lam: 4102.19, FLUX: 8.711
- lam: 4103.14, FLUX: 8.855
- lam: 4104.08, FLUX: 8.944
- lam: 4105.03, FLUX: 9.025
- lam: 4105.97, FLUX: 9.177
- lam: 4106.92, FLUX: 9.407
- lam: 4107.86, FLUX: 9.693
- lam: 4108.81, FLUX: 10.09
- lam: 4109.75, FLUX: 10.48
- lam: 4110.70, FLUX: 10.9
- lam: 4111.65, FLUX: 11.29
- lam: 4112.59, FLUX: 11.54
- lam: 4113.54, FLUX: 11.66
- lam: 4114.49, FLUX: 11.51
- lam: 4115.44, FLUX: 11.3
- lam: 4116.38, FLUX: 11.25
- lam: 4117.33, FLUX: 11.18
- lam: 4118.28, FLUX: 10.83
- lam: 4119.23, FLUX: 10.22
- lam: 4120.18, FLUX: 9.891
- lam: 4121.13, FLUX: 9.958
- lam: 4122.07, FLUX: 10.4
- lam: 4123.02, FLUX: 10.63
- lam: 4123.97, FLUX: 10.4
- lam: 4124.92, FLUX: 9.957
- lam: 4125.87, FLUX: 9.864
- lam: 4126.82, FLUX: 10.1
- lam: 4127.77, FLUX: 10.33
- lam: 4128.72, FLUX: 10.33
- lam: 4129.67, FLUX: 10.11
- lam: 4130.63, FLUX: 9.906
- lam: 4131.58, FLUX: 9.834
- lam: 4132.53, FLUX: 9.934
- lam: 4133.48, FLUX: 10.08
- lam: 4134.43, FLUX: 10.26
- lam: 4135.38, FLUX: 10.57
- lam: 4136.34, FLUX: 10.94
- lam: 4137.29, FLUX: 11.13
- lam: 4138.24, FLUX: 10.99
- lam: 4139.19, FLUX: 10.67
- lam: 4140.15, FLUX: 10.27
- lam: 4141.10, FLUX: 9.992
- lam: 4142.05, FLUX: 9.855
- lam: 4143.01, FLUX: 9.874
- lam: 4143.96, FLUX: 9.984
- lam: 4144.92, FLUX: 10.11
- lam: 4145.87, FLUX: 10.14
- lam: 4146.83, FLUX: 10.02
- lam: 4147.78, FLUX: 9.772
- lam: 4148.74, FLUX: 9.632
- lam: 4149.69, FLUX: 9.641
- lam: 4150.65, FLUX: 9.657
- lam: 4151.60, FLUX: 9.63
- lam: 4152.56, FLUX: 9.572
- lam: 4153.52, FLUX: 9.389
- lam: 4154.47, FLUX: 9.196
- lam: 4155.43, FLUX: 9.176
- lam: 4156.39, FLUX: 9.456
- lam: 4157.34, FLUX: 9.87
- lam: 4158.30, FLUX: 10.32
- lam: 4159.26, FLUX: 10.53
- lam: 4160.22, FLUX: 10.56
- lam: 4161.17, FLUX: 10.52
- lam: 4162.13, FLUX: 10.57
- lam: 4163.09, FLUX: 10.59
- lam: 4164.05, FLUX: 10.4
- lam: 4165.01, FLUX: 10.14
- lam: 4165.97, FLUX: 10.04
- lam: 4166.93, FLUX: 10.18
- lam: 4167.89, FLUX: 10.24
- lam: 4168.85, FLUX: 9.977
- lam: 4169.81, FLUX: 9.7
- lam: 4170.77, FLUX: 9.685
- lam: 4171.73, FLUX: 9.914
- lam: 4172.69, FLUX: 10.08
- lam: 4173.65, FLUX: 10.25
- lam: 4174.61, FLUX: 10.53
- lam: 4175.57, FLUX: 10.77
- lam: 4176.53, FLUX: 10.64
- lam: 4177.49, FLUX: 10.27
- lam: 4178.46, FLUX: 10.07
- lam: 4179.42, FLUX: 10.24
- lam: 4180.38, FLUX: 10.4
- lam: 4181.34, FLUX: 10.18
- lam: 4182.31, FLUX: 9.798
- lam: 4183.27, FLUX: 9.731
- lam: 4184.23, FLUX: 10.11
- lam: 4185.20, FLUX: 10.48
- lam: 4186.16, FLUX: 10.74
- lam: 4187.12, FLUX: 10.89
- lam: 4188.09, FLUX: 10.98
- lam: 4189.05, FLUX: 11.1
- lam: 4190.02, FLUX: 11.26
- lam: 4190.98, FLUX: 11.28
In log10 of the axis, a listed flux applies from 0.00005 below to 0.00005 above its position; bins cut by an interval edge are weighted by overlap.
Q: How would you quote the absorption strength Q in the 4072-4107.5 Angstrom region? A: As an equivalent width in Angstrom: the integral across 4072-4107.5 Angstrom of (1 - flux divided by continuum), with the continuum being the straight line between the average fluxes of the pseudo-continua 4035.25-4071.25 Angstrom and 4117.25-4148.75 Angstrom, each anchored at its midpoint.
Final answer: -0.71 Angstrom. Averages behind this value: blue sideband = 9.71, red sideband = 10.2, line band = 10.1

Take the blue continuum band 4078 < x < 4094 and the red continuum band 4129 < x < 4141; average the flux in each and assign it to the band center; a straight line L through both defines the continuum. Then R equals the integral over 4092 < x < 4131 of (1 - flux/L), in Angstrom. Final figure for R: 2.3 Angstrom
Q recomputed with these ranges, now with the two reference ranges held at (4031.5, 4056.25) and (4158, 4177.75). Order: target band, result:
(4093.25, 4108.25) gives 0.9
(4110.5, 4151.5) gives -1.3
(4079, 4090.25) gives -1.7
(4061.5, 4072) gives -0.2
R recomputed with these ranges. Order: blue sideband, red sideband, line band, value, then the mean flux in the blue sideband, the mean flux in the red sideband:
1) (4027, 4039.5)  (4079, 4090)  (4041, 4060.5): 1.04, 9.64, 11.3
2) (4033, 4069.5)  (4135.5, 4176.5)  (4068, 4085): -1.10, 9.63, 10.1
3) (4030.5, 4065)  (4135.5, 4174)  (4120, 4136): -0.35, 9.57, 10.1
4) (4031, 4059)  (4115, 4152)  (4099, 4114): 0.50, 9.55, 10.2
